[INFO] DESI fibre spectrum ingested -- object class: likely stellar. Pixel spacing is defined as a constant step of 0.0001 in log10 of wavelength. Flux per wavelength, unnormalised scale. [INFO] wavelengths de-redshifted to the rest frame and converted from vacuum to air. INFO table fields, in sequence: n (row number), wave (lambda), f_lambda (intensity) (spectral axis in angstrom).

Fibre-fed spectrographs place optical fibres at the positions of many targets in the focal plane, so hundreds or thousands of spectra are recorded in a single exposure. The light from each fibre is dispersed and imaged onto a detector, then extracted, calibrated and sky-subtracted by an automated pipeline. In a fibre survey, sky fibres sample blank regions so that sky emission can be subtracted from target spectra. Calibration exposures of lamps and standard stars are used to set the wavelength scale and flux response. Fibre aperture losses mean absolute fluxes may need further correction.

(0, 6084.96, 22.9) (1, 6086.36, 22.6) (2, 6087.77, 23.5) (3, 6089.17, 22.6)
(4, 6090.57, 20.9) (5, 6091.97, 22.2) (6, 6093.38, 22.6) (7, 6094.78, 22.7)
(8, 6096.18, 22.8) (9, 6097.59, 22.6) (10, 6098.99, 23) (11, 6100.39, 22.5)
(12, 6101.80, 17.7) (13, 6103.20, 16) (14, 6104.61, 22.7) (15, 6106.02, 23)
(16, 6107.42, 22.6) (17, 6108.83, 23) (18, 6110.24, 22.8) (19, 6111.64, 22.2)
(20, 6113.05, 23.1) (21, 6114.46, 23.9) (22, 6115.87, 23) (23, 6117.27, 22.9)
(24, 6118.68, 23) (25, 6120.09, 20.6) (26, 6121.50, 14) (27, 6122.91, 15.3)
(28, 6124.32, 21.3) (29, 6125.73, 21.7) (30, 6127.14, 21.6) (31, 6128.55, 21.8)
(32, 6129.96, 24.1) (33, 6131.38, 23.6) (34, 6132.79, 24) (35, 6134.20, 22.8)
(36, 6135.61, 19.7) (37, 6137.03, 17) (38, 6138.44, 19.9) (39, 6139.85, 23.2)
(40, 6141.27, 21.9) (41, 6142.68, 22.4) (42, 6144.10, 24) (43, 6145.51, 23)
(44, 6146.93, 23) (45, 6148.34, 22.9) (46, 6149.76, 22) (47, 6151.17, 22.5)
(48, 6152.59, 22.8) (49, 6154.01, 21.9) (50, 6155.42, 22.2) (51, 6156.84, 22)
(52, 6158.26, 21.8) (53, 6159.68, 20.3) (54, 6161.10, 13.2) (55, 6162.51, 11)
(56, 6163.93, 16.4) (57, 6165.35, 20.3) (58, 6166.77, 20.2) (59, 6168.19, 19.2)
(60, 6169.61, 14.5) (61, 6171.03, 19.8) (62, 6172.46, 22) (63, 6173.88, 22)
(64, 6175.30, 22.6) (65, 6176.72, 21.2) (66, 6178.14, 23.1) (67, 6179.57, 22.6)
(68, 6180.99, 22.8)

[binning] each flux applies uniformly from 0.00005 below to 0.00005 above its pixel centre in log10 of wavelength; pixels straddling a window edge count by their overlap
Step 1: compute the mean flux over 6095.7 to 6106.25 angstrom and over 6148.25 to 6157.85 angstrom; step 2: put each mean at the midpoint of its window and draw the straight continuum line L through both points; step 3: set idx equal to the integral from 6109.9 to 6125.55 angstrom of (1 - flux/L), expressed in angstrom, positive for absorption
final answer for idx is 0.3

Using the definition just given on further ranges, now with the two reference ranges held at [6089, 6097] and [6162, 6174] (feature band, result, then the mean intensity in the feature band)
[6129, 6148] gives -2.2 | 22.2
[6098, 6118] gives -0.5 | 22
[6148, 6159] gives -1.8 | 22.2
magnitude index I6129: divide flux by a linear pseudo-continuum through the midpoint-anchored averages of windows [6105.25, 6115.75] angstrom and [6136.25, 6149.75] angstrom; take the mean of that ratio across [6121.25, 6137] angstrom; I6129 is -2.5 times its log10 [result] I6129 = 0.07 mag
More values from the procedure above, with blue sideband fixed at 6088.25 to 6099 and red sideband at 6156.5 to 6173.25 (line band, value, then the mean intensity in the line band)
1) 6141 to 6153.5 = -0.176 mag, 22.7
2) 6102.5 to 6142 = -0.036 mag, 21.5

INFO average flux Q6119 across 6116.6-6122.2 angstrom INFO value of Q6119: 20.1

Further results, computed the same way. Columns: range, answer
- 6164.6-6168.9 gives 19.9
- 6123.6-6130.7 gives 22.1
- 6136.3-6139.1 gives 18.4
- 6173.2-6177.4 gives 22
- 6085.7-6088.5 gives 23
